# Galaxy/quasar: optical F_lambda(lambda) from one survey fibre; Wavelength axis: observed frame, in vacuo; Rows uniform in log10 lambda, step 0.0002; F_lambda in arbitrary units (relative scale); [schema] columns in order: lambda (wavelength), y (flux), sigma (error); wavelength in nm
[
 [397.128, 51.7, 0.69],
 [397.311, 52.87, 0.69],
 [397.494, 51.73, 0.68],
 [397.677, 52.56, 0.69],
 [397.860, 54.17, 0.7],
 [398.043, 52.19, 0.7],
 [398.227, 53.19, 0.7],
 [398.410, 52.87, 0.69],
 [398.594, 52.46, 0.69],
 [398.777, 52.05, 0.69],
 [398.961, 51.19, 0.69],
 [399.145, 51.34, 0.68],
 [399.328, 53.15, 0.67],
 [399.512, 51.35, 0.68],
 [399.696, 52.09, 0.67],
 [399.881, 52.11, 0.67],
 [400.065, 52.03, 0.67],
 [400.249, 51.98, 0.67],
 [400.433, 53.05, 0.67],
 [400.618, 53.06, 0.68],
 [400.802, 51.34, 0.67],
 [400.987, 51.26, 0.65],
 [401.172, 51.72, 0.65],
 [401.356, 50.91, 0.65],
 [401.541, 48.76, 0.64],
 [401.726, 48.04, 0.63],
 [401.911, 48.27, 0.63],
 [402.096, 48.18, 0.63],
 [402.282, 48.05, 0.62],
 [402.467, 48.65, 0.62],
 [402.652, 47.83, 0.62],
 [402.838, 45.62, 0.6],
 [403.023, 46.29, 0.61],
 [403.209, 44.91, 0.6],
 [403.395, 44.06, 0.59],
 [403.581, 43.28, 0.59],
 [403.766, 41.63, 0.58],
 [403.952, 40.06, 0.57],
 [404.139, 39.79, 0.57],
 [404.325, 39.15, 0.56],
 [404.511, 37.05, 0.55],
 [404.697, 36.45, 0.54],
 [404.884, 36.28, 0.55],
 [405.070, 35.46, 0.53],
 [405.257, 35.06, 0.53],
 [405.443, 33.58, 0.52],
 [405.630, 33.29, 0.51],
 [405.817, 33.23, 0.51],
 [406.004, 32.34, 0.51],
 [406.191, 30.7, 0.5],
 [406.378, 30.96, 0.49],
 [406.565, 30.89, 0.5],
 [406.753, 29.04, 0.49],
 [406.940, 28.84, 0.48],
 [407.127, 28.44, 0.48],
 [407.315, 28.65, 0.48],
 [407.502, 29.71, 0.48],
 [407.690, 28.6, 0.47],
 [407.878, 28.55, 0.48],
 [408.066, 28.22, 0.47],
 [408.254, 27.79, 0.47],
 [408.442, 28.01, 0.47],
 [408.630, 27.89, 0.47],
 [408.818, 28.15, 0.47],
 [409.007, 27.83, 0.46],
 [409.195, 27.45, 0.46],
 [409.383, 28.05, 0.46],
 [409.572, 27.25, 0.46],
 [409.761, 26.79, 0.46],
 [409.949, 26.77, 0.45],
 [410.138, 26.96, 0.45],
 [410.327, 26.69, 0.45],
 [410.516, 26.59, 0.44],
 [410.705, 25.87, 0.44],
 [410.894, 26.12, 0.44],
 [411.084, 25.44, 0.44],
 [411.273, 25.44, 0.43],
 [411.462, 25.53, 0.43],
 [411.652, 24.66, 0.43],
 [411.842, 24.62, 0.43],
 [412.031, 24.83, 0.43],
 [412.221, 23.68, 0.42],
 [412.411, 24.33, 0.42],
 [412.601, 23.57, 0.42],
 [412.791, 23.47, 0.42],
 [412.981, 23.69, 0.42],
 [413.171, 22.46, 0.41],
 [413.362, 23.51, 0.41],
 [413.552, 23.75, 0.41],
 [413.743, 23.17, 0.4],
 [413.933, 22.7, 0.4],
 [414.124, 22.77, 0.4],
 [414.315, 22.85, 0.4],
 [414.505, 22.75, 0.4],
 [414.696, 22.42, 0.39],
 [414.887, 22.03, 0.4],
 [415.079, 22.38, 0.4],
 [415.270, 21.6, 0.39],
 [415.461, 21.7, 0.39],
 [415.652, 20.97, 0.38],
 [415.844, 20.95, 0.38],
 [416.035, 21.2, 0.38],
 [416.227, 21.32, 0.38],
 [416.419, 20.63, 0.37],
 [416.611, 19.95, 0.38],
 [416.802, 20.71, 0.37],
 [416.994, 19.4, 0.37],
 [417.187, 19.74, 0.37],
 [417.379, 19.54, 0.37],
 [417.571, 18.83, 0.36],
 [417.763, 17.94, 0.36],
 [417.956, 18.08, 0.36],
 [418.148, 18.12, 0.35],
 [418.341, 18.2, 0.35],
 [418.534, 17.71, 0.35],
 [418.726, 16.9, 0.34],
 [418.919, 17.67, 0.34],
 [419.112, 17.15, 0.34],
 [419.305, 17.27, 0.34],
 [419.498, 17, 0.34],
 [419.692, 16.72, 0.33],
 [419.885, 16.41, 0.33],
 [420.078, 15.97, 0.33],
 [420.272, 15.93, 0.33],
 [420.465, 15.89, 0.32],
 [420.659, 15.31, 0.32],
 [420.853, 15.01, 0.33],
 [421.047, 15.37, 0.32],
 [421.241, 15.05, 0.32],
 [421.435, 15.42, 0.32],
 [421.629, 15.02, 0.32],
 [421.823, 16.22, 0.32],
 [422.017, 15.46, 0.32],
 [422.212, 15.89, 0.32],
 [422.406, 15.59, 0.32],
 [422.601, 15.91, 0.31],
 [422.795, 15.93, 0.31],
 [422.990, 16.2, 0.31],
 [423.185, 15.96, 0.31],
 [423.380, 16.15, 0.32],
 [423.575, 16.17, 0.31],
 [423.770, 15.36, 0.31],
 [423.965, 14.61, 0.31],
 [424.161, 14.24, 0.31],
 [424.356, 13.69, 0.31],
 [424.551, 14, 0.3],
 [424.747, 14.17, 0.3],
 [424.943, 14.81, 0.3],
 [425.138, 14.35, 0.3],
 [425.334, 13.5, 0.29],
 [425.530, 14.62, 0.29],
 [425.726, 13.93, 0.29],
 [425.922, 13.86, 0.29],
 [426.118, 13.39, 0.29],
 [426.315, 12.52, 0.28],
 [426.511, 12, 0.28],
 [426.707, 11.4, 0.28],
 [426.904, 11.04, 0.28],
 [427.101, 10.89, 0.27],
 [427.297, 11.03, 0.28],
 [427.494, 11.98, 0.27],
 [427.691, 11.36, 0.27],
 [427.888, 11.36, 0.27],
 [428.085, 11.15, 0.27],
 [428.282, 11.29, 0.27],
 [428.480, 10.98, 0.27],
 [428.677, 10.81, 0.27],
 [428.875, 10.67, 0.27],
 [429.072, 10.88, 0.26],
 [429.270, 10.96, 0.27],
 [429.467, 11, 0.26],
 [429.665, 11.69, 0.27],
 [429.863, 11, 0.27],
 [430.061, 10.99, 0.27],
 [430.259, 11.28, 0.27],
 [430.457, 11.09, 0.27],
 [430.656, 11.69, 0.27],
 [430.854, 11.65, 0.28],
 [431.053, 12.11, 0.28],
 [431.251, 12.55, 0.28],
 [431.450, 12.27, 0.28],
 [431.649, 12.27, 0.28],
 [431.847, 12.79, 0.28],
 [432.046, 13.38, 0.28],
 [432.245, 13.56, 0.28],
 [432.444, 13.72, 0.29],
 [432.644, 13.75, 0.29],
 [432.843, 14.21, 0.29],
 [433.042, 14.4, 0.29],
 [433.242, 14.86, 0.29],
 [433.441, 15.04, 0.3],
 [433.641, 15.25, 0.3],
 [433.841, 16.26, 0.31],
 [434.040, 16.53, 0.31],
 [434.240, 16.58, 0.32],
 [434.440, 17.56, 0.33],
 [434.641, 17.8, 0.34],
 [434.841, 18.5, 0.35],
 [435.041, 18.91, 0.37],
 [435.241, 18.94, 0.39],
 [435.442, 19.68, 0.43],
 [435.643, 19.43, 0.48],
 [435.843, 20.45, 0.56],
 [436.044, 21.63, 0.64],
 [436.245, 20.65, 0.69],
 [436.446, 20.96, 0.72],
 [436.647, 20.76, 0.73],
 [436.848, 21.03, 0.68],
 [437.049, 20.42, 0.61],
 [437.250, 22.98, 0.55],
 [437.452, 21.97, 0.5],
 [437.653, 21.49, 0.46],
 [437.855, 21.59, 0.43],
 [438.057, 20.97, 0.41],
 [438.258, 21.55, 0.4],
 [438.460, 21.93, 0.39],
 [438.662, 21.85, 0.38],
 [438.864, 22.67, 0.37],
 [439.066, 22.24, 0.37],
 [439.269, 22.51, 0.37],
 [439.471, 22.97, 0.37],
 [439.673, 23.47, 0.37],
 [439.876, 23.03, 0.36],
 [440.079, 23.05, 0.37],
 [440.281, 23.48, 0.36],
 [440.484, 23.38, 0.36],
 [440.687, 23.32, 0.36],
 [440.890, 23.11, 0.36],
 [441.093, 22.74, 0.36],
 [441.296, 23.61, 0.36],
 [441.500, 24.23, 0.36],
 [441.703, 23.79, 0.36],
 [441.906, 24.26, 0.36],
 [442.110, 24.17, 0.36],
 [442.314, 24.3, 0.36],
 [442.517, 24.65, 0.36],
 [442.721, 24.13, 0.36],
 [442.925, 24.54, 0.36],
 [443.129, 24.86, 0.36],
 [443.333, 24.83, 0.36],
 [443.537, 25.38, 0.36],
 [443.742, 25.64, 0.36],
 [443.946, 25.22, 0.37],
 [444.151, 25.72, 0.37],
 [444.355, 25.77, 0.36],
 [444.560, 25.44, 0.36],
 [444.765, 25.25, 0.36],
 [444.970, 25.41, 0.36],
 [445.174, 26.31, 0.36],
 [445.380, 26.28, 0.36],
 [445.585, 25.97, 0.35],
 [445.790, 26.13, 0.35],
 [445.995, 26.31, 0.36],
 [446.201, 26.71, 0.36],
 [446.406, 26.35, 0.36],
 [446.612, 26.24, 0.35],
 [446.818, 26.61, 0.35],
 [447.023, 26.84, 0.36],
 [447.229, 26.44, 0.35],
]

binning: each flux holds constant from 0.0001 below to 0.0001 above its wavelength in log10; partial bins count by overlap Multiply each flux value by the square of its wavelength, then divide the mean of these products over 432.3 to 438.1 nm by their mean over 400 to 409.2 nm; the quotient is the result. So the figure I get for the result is 0.6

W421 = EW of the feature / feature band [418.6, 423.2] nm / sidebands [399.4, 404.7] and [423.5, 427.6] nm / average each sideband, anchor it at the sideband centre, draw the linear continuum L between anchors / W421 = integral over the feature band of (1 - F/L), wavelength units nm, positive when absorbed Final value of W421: 0.90 nm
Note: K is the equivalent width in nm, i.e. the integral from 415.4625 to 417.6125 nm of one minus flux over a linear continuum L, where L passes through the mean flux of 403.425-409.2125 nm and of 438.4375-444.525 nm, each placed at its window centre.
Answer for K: 0.693 nm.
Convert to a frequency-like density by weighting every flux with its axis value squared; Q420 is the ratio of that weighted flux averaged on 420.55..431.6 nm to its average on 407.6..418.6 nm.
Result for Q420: 0.60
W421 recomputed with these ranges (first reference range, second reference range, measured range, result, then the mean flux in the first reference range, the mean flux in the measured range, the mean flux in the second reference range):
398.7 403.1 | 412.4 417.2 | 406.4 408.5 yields 0.46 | 50.4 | 28.9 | 22.1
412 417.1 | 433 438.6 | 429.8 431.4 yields 0.67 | 22.3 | 11.6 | 19.3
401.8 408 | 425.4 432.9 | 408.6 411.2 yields 0.42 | 37.3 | 27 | 12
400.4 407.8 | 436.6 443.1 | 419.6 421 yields 0.71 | 40.1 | 15.9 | 22.9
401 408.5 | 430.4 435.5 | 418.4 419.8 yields 0.48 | 38.1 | 17.2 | 14.8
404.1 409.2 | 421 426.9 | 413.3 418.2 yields 0.33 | 31.5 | 21.1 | 14.6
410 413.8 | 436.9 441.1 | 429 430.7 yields 0.88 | 24.7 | 11.2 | 22.4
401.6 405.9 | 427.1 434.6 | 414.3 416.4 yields 0.54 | 41.5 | 21.8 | 12.7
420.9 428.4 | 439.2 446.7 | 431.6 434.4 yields 0.64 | 14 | 14.6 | 24.7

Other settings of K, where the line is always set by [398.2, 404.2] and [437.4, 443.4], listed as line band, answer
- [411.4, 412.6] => 0.50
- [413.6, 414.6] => 0.44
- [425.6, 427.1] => 0.92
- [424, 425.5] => 0.87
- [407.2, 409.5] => 0.84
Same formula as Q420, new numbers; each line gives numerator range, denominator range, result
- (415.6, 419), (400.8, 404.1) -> 0.44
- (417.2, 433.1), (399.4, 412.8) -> 0.43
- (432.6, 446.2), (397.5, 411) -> 0.66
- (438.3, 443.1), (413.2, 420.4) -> 1.32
